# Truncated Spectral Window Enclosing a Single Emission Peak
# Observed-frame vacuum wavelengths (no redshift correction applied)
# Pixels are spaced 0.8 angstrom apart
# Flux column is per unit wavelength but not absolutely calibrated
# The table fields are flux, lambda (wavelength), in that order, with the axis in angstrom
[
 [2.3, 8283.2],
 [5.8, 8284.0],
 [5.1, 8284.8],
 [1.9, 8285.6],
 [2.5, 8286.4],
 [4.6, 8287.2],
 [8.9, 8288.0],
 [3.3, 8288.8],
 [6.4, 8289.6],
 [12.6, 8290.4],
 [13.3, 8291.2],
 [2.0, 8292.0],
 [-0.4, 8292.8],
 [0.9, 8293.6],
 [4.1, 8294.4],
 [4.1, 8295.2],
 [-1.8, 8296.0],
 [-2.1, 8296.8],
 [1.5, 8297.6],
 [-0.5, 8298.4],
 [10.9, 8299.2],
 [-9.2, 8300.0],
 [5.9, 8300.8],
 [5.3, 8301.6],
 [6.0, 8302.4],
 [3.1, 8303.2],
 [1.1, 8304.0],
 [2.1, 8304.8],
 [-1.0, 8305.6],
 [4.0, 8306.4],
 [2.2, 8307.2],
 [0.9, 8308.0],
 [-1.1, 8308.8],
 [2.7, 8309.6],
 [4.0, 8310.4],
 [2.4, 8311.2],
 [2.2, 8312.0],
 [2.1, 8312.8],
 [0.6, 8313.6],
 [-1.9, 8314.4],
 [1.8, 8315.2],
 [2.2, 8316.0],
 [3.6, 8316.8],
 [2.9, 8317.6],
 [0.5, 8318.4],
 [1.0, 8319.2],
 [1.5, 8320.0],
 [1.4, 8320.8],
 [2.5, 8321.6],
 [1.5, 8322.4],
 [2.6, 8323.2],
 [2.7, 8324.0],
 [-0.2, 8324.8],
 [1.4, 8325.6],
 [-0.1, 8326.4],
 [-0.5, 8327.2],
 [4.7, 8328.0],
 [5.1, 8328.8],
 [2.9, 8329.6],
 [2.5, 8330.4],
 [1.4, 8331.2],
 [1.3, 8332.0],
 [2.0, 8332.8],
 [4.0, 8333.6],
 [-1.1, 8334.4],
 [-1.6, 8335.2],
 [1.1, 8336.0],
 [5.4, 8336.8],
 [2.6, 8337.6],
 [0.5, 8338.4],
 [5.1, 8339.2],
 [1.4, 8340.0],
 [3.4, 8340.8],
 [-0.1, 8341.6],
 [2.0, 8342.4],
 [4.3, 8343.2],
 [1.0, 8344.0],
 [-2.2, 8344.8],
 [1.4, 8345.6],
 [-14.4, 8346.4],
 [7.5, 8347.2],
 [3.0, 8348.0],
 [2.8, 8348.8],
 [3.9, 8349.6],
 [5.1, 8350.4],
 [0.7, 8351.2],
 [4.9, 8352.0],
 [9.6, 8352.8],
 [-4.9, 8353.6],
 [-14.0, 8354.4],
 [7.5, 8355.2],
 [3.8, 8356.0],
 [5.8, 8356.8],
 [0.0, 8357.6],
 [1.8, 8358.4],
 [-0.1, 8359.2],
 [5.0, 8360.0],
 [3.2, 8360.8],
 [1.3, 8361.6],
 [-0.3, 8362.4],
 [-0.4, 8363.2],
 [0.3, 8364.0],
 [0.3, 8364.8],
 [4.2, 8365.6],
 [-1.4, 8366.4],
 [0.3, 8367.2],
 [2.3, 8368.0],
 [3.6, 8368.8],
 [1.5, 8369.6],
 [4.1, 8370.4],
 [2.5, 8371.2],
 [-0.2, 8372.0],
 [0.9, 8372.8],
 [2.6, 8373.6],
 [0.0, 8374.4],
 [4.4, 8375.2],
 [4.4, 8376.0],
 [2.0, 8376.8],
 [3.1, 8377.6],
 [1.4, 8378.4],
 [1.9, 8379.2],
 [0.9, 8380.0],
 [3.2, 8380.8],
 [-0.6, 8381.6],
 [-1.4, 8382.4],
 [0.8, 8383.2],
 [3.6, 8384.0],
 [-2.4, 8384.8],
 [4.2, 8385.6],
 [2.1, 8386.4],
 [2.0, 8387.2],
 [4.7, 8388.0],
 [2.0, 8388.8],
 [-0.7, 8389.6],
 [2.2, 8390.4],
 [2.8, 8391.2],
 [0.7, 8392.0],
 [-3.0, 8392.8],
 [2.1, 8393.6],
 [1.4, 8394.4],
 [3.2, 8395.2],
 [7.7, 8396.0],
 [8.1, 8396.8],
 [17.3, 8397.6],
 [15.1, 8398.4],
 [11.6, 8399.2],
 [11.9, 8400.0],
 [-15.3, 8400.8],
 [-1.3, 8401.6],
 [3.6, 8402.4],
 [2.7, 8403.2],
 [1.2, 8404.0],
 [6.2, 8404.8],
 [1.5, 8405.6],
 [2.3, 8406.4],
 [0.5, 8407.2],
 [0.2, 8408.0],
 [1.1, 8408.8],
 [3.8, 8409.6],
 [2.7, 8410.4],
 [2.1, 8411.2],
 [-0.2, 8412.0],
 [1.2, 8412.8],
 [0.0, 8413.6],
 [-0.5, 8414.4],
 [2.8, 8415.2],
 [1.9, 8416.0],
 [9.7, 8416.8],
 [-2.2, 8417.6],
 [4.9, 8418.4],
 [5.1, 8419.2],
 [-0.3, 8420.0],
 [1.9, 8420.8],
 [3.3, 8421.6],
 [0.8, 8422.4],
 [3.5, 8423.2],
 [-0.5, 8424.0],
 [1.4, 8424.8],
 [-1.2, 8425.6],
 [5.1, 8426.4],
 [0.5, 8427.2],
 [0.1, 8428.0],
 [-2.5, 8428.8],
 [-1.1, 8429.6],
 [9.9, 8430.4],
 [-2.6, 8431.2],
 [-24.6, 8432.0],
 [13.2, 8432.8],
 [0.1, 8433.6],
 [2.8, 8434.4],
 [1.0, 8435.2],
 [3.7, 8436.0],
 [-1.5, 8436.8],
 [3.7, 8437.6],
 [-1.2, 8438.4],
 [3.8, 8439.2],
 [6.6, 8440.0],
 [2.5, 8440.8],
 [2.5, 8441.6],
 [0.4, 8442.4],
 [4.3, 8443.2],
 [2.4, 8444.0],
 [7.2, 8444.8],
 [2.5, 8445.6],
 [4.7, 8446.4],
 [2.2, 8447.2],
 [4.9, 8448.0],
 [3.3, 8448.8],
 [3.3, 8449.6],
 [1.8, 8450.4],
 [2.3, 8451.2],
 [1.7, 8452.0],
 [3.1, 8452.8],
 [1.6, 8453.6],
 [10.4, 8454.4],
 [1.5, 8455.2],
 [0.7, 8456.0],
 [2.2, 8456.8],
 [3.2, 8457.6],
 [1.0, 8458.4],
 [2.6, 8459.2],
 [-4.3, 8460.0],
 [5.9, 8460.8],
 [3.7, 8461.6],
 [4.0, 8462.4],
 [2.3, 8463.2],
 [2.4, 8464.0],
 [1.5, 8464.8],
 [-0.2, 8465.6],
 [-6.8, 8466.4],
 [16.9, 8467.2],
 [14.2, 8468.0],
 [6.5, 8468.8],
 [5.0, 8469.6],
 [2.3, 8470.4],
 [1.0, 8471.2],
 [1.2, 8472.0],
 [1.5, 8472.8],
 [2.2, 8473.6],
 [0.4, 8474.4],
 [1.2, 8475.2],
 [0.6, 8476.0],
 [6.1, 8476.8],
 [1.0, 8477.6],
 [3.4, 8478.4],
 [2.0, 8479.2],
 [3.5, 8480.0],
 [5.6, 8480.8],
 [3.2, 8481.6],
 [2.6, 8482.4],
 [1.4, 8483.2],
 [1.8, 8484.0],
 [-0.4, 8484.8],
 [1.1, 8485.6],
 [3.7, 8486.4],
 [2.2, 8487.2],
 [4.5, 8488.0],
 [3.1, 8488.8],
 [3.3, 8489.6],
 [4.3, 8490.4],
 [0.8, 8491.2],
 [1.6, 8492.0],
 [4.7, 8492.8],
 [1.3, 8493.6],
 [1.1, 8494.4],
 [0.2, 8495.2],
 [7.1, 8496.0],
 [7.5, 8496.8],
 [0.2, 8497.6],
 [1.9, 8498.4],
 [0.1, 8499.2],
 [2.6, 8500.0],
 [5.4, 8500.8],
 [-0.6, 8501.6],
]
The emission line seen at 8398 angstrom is H-gamma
